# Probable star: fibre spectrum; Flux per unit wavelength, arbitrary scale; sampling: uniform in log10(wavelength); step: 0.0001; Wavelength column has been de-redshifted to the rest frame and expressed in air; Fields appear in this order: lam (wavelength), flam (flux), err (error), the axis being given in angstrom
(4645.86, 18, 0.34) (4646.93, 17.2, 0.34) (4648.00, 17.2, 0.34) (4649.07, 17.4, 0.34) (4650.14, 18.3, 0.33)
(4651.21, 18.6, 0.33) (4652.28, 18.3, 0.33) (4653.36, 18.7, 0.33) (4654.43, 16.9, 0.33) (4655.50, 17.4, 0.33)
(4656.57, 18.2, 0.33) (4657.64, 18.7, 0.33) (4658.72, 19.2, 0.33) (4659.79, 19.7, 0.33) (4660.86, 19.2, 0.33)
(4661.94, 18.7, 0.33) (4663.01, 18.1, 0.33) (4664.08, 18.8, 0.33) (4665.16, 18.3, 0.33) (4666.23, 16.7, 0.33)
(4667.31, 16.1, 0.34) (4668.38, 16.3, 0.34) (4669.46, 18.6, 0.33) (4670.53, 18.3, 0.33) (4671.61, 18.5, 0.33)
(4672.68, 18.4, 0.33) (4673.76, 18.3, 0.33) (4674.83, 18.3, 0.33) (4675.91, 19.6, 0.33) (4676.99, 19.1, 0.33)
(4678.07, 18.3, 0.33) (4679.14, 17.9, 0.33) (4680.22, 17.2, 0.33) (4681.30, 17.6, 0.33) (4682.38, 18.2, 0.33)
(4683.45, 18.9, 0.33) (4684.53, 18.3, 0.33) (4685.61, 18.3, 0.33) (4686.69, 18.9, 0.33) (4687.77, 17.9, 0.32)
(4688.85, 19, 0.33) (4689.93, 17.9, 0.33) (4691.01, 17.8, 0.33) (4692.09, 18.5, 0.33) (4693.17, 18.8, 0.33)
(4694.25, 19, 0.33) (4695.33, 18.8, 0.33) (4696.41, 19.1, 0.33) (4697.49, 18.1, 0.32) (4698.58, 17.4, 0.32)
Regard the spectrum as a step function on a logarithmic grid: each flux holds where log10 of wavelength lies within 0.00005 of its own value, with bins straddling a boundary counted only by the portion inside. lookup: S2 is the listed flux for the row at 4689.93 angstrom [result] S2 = 17.9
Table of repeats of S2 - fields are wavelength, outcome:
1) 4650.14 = 18.3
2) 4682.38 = 18.2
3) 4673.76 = 18.3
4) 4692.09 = 18.5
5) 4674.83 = 18.3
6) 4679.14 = 17.9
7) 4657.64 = 18.7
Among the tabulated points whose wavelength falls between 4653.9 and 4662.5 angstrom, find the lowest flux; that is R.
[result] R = 16.9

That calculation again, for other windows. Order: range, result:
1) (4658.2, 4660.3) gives 19.2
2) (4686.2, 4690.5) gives 17.9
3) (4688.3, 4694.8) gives 17.8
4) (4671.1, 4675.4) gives 18.3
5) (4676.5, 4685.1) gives 17.2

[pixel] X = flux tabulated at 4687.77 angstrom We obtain 17.9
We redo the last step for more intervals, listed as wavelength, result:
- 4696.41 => 19.1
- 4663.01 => 18.1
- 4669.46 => 18.6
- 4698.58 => 17.4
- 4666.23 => 16.7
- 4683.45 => 18.9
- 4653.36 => 18.7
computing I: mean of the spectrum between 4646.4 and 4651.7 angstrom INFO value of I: 17.7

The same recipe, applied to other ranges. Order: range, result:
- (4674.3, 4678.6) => 18.8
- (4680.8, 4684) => 18.3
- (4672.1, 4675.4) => 18.4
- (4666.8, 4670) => 17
